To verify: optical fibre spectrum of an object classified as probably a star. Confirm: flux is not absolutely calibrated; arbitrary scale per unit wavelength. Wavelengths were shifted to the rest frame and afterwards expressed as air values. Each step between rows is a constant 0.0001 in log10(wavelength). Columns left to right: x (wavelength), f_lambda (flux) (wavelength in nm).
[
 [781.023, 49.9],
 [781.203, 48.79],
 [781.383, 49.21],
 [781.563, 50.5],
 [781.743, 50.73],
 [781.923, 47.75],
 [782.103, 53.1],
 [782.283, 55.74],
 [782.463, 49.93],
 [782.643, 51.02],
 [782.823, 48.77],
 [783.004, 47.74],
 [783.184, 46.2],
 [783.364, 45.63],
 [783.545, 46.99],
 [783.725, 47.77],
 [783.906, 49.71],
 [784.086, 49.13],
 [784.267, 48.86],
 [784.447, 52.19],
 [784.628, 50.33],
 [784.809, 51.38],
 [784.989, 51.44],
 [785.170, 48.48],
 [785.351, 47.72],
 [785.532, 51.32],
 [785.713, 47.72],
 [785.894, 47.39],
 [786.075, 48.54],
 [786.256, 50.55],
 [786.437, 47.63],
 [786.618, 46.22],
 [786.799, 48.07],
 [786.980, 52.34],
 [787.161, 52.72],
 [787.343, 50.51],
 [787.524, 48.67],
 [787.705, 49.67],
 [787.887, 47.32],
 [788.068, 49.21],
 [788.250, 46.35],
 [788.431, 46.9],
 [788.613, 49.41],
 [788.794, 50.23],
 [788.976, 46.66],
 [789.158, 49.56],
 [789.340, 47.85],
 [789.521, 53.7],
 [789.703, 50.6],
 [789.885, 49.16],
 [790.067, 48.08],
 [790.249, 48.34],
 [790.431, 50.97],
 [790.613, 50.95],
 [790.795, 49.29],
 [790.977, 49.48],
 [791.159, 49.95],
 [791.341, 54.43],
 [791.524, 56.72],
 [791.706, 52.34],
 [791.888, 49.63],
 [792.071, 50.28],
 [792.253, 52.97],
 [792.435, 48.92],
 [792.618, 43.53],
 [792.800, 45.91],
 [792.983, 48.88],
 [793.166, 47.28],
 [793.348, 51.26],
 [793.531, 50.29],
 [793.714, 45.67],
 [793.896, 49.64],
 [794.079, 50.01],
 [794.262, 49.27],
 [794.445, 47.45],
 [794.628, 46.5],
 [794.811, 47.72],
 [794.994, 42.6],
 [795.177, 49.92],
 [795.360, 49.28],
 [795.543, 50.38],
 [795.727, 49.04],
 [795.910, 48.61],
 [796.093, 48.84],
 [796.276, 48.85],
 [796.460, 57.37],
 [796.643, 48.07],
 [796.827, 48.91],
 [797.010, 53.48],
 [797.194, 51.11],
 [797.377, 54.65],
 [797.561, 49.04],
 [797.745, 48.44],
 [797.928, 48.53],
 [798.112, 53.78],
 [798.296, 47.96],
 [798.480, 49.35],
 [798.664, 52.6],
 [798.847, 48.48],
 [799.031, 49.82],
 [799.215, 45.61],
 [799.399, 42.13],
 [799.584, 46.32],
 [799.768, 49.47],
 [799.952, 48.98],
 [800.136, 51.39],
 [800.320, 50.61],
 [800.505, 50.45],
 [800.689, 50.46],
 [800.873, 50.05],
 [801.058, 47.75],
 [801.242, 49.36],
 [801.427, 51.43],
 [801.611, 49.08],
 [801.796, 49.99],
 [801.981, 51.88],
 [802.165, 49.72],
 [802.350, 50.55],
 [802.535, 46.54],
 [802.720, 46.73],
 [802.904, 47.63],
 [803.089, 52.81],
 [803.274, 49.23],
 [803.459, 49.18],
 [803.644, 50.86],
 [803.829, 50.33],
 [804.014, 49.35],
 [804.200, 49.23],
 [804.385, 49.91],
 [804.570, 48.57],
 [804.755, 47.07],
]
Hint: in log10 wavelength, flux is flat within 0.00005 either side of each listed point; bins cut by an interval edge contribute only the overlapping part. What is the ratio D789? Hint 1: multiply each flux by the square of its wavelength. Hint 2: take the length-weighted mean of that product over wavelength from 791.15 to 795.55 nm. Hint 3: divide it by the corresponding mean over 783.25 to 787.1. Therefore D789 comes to 1.0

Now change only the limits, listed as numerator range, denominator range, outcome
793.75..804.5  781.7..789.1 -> 1.04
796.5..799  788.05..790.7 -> 1.05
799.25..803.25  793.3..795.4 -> 1.04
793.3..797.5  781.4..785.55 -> 1.03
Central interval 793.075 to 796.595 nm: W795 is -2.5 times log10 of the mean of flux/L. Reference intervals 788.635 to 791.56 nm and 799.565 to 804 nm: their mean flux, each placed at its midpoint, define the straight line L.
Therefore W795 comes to 0.02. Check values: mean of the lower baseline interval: 50.2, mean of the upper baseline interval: 49.7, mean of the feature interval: 48.9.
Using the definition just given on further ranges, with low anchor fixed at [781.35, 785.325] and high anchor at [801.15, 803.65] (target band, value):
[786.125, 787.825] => 0.00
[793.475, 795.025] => 0.04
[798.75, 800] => 0.05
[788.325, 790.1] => 0.01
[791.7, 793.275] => 0.02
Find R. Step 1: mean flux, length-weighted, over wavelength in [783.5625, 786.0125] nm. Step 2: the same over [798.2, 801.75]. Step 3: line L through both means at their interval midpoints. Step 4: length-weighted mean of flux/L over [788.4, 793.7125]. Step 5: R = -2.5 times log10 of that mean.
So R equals -0.01 mag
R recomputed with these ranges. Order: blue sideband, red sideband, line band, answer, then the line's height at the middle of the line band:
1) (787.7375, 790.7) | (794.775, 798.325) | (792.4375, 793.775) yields 0.04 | 49.5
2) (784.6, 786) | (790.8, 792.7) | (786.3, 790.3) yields 0.02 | 50.1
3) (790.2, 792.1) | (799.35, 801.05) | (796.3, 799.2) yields -0.02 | 49.6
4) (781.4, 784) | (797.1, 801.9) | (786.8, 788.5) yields 0.00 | 49.4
